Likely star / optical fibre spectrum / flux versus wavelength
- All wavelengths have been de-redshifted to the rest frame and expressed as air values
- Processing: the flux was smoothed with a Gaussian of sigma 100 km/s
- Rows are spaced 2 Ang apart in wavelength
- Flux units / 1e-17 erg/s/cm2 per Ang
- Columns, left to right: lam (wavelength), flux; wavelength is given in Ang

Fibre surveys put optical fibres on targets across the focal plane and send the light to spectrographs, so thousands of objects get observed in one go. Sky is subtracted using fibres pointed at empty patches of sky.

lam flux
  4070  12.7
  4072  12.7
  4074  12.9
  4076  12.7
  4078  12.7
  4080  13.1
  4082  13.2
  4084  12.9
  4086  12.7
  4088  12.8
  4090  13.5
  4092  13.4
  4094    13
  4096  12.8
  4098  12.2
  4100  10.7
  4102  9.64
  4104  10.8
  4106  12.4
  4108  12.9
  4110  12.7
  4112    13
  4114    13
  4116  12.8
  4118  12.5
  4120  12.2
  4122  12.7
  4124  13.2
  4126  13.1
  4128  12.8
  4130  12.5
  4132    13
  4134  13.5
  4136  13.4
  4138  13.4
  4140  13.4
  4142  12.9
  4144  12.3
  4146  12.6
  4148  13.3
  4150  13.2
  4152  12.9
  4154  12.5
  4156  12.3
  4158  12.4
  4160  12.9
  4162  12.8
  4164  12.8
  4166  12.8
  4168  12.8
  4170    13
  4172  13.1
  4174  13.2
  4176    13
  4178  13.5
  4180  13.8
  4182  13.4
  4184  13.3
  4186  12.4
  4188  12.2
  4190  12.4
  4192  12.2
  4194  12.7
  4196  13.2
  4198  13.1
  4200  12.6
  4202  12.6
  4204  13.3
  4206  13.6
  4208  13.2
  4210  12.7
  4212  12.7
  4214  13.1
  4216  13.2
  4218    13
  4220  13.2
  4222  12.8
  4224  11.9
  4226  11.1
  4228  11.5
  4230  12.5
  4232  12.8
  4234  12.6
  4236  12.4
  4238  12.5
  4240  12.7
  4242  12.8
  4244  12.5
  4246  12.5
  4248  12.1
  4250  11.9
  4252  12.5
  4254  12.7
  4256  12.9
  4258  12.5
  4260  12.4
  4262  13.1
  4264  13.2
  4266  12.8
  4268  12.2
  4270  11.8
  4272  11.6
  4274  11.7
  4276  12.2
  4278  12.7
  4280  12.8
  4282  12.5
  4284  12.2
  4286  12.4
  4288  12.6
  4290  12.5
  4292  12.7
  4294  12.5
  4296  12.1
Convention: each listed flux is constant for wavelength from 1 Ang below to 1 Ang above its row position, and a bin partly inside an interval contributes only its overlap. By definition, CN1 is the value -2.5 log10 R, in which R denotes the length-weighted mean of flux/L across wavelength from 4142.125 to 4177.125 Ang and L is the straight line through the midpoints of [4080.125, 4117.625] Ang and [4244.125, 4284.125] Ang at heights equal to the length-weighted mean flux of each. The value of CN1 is -0.03 mag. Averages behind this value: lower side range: 12.5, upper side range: 12.4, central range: 12.8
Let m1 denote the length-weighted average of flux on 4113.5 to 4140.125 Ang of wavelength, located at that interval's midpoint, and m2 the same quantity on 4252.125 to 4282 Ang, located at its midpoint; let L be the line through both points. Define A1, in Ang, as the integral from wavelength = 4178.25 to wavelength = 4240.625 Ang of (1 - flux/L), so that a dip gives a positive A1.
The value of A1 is -0.4 Ang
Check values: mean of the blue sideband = 12.9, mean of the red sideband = 12.5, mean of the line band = 12.7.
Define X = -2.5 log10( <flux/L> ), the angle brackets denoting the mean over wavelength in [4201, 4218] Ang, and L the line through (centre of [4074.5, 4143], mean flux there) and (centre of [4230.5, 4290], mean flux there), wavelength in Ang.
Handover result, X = -0.043 mag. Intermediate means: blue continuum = 12.7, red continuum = 12.5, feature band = 13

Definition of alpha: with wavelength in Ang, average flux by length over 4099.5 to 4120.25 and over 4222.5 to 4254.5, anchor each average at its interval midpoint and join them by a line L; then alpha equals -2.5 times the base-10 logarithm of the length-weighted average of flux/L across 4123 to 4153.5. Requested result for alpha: -0.08 mag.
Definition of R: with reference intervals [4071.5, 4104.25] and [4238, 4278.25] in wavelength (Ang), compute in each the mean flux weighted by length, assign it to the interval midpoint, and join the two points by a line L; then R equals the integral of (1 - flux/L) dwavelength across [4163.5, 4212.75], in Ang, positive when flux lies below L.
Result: -1.9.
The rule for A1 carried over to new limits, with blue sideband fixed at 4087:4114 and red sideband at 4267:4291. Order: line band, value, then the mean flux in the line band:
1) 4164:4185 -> -1.49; 13.2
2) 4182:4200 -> -0.63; 12.7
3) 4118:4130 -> -0.42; 12.8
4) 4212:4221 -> -0.58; 13.1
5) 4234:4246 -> -0.29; 12.6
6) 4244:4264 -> -0.44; 12.5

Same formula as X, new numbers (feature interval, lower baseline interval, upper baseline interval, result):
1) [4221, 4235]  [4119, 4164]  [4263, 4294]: 0.04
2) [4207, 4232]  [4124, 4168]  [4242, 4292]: 0.00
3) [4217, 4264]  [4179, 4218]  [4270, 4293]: 0.01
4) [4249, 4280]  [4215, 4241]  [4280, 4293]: 0.01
